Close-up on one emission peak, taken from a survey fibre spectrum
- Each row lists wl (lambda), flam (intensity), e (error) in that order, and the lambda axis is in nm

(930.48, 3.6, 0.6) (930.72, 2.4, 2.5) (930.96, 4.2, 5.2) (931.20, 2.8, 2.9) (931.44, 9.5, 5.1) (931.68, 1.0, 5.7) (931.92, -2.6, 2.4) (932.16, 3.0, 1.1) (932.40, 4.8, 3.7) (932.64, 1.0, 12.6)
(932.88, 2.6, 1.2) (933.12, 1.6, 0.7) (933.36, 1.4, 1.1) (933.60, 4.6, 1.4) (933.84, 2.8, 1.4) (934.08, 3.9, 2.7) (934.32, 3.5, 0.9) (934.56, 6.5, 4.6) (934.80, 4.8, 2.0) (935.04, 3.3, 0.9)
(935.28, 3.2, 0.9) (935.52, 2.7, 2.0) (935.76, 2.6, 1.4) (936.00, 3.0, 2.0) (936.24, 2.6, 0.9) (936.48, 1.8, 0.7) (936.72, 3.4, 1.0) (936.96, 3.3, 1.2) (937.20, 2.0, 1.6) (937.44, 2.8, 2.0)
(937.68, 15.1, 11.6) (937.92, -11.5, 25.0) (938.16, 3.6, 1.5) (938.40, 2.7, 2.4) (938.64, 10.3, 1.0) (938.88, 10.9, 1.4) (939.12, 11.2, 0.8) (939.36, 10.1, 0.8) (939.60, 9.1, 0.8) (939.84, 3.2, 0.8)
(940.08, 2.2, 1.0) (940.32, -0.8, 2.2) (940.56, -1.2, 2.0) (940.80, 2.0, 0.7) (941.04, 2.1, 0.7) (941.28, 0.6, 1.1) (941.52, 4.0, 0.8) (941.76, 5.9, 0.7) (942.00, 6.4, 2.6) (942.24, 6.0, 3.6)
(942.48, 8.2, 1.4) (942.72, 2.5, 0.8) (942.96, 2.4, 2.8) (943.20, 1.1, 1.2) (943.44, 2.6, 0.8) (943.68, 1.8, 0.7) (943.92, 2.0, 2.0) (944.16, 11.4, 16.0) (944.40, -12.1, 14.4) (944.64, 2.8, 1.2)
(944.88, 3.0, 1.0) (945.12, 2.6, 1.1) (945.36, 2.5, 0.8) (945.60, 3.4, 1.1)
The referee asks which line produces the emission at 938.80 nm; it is H-alpha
